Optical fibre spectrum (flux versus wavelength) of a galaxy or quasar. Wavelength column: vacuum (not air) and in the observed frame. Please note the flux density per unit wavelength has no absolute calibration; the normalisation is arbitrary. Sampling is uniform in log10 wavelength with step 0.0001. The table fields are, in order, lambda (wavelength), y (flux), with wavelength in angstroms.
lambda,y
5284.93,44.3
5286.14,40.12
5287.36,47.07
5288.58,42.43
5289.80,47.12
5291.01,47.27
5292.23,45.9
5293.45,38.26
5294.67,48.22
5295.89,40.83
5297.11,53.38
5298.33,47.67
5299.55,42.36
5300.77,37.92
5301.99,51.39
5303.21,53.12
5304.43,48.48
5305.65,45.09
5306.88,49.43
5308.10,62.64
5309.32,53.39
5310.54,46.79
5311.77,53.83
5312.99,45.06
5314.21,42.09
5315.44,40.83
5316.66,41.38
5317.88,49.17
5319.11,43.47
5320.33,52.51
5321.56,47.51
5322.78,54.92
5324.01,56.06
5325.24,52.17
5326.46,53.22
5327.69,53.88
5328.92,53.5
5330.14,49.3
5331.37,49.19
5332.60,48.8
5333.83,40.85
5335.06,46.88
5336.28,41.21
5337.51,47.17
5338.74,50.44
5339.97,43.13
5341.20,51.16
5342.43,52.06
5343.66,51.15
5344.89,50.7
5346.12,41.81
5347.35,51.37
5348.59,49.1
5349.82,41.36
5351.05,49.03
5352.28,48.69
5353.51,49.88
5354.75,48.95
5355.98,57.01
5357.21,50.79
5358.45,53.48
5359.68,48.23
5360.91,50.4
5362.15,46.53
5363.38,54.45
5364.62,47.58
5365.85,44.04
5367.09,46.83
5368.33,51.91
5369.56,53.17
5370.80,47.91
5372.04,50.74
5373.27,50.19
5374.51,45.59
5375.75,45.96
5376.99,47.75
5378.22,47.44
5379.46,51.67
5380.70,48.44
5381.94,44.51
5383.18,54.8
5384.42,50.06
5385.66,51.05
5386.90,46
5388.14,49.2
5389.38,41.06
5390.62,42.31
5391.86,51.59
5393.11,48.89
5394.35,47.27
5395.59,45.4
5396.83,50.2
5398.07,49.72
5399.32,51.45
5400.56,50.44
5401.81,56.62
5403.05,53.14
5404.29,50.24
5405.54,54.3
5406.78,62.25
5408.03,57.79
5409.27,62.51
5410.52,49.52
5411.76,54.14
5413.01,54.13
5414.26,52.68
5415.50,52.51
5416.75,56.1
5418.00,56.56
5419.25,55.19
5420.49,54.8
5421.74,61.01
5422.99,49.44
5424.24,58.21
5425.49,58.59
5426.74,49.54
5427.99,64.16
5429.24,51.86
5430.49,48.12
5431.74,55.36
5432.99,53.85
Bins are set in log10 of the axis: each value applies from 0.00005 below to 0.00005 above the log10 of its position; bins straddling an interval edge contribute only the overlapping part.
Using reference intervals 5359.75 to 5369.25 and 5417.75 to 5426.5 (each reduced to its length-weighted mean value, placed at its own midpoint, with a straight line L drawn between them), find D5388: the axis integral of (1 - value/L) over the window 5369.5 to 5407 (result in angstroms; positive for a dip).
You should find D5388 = 1.71 angstroms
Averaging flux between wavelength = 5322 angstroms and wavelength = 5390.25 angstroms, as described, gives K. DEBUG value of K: 49.1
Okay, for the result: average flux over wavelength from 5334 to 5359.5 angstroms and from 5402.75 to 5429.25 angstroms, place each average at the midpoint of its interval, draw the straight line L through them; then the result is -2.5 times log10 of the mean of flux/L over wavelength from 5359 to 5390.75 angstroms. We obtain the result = 0.06 mag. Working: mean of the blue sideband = 48.6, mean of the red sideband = 55.5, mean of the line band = 48.5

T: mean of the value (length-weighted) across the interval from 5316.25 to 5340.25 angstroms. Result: 48.9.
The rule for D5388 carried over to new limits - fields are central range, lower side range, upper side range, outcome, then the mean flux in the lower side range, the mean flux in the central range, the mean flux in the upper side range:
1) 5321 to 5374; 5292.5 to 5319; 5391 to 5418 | 0.09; 47.1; 49.5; 52.9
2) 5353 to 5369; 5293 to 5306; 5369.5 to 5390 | -0.71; 46.2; 50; 48.4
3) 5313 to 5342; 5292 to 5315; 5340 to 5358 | 0.22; 47.6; 48.2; 49.3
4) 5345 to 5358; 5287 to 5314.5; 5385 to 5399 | -0.38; 47.5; 48.9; 47.6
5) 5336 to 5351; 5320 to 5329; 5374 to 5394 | 1.04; 52.9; 47.7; 47.9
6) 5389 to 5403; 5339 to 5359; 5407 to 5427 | 1.20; 49.3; 48.9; 55.4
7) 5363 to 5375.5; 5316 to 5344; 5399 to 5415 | 0.69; 49.1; 49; 54.6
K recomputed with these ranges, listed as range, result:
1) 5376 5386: 49.3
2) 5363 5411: 50.1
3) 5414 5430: 55.4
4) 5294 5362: 48.7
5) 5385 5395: 47.2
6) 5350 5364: 50.4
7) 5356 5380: 49.4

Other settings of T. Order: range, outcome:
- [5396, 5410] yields 54.3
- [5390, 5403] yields 49.5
